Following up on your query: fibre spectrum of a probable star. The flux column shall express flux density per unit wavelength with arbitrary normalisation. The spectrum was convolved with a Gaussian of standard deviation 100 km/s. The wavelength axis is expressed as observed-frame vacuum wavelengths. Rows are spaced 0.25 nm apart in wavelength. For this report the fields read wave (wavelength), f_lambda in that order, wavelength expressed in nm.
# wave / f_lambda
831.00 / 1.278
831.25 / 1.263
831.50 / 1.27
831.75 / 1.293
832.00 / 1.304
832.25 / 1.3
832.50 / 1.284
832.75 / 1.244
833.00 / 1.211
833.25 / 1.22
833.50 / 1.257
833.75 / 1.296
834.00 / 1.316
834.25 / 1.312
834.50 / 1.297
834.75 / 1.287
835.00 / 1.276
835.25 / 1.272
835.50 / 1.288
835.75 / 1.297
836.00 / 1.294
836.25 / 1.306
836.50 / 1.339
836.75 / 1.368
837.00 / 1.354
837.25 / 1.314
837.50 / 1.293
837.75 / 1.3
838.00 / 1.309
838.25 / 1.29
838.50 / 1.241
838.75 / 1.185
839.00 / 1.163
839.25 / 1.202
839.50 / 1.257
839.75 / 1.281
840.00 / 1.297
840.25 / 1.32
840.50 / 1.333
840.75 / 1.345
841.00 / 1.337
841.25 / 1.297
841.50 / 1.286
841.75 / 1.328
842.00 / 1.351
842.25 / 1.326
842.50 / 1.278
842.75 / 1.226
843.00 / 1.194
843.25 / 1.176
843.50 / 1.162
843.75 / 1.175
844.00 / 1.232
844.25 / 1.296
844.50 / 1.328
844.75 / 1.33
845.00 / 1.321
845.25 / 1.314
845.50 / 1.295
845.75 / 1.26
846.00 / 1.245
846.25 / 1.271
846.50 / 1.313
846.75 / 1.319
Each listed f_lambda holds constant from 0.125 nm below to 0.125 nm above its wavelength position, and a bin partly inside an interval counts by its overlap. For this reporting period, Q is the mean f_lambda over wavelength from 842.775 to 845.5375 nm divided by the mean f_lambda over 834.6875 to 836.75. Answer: 0.97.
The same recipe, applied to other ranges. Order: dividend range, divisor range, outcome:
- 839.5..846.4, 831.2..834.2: 1.01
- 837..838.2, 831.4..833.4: 1.03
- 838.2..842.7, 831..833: 1.01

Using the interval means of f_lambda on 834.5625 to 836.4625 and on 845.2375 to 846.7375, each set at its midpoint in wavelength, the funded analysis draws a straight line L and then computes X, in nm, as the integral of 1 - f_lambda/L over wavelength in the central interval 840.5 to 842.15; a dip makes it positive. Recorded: -0.05 nm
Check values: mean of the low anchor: 1.29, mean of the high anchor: 1.28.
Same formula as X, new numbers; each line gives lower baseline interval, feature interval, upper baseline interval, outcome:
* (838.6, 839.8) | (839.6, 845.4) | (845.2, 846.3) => -0.185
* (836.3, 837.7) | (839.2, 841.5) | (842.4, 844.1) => -0.066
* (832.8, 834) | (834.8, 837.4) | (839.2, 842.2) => -0.076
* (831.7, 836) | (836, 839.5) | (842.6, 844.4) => -0.081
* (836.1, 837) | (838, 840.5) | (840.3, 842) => 0.139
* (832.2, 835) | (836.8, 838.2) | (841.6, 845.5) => -0.047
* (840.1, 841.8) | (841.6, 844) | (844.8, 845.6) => 0.129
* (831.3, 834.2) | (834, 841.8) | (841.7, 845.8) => -0.131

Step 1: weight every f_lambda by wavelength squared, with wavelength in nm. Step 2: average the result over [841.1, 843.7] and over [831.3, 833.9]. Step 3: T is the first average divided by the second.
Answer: 1.02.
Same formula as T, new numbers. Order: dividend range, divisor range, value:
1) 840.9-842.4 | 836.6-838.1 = 1.01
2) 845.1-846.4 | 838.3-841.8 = 1.02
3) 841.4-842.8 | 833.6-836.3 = 1.02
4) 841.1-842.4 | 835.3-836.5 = 1.03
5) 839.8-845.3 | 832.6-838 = 1.01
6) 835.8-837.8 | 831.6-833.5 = 1.06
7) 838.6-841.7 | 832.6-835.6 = 1.02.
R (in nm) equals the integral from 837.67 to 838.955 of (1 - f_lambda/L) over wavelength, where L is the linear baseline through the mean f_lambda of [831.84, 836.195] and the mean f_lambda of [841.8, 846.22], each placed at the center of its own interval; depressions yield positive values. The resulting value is 0.02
